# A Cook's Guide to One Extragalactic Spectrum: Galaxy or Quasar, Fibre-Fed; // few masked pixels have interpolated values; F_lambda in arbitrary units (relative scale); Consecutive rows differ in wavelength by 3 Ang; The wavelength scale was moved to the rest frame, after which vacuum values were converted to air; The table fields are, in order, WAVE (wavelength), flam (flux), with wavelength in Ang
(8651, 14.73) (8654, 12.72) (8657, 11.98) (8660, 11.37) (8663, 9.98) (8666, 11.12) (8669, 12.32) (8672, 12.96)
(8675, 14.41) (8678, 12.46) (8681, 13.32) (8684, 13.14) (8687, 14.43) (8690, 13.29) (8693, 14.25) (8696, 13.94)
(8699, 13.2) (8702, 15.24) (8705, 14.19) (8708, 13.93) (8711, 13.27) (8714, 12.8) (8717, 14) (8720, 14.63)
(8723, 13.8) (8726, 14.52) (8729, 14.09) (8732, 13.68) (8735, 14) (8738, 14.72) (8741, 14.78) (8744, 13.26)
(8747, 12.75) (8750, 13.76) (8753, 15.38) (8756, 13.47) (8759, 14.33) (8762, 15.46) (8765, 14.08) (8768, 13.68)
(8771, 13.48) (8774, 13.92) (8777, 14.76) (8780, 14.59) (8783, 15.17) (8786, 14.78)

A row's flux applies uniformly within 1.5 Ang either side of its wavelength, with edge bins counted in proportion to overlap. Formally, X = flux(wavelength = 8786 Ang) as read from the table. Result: 14.78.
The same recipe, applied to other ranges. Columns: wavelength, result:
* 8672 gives 12.96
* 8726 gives 14.52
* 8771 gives 13.48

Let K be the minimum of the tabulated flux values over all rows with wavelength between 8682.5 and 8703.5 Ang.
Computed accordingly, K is 13.14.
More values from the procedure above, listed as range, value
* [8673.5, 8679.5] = 12.46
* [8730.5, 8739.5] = 13.68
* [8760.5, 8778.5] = 13.48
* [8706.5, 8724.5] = 12.8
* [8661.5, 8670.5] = 9.98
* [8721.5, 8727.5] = 13.8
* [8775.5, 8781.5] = 14.59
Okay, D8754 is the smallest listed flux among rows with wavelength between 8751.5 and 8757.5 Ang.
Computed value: 13.47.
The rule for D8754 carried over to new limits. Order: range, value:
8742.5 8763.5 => 12.75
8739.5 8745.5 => 13.26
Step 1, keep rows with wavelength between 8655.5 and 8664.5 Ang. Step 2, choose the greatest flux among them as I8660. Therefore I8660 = 11.98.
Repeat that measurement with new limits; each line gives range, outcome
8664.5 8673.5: 12.96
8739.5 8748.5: 14.78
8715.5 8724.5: 14.63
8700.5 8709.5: 15.24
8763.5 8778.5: 14.76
